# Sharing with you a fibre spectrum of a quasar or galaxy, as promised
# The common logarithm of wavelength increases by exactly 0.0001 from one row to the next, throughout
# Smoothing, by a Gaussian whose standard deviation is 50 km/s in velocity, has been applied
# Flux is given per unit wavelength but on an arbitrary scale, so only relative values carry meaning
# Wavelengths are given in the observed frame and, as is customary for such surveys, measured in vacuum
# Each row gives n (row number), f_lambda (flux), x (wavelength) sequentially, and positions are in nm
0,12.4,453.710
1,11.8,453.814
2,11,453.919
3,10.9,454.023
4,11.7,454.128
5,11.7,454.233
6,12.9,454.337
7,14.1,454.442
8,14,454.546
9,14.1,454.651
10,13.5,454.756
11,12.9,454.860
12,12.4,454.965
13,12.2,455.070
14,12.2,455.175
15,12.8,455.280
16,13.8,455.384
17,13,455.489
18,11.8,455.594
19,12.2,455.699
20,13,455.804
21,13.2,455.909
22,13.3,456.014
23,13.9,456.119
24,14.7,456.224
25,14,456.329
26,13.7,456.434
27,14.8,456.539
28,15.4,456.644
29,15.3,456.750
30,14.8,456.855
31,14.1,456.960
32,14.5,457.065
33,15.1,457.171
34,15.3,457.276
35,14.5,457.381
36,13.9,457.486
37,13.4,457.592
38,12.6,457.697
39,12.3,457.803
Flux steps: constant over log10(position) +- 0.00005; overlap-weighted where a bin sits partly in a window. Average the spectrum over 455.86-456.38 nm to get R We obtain 13.8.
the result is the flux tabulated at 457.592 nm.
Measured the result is 13.4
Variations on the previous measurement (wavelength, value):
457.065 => 14.5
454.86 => 12.9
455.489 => 13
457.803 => 12.3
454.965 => 12.4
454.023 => 10.9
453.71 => 12.4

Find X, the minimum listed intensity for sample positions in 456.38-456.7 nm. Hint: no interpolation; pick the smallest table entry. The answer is 13.7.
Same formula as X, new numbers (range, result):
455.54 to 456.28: 11.8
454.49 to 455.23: 12.2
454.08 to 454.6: 11.7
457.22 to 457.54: 13.9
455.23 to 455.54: 12.8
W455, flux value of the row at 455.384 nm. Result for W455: 13.8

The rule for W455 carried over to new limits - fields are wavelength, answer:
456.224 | 14.7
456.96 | 14.1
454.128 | 11.7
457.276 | 15.3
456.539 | 14.8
